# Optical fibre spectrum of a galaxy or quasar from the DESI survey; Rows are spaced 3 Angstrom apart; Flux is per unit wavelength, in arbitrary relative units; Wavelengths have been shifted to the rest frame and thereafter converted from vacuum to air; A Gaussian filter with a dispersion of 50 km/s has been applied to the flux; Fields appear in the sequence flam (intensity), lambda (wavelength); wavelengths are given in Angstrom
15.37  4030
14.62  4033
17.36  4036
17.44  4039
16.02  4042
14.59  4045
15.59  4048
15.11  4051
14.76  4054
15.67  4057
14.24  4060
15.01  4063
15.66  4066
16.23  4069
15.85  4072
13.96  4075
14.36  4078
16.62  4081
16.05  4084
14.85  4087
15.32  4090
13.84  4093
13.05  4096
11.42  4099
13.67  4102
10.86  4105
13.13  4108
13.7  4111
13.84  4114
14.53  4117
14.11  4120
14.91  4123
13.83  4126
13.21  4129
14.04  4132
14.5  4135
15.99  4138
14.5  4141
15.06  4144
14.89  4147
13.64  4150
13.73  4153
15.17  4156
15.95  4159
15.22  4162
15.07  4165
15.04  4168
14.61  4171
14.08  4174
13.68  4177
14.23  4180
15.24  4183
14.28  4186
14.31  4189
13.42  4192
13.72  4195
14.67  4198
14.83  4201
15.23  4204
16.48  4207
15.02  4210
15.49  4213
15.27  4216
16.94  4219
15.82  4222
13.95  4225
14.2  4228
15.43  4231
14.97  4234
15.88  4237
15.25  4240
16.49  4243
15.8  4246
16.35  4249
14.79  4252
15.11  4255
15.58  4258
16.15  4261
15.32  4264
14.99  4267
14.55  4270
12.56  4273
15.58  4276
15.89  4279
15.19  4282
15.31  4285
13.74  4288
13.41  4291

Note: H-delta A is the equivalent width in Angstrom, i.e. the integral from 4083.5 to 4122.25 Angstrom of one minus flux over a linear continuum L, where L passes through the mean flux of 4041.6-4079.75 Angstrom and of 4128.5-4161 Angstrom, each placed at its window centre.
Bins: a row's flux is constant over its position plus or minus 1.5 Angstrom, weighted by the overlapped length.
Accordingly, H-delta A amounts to 3.2 Angstrom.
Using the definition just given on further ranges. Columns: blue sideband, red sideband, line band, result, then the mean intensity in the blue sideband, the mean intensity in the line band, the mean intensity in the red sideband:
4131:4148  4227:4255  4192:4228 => 0.4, 14.9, 15.1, 15.5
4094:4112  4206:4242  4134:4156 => -1.7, 12.6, 14.7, 15.4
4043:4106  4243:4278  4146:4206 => 1.6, 14.6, 14.6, 15.2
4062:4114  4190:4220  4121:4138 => 0.4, 14.3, 14.3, 15.1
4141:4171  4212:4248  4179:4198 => 1.1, 14.8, 14.2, 15.5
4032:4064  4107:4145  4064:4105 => 1.1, 15.5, 14.5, 14.3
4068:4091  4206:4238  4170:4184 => 1.0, 15.4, 14.3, 15.4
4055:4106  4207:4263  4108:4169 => 1.6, 14.5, 14.5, 15.5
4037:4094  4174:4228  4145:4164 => 0.3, 15.4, 14.8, 14.8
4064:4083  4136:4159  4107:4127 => 1.4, 15.5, 14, 14.8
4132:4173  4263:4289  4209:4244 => -1.3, 14.8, 15.4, 14.8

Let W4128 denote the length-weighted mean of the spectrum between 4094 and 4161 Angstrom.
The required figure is 14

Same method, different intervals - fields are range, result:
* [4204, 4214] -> 15.6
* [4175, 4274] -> 15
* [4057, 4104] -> 14.7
